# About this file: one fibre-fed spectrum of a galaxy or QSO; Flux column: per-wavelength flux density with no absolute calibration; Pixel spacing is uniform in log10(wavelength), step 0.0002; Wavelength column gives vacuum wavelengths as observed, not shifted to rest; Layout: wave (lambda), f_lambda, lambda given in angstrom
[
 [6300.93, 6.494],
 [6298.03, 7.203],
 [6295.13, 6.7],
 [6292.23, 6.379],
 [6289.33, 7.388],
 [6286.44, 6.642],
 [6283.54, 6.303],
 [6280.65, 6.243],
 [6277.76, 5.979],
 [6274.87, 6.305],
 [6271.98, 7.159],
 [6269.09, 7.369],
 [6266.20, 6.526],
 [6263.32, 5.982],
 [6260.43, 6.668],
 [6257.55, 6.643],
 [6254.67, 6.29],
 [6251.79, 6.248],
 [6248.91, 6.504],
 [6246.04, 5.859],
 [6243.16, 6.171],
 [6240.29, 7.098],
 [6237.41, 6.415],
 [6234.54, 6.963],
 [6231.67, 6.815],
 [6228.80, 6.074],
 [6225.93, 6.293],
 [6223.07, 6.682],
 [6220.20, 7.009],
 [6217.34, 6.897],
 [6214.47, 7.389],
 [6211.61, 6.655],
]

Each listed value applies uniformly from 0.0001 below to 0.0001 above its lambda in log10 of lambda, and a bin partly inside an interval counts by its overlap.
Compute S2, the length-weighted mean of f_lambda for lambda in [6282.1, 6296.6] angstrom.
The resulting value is 6.68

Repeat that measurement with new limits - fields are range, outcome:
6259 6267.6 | 6.39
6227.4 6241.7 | 6.67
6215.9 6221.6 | 6.95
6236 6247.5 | 6.39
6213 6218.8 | 7.14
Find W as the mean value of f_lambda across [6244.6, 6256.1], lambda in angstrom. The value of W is 6.23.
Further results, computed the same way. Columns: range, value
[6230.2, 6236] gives 6.88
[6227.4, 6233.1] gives 6.45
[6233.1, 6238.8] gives 6.69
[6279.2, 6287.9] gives 6.4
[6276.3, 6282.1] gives 6.12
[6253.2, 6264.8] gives 6.4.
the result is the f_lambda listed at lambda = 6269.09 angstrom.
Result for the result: 7.369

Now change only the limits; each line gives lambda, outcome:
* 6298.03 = 7.203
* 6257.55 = 6.643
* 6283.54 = 6.303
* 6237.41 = 6.415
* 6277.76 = 5.979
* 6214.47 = 7.389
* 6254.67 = 6.29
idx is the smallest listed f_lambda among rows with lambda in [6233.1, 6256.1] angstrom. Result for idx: 5.859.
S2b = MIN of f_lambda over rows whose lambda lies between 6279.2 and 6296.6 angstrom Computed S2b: 6.243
